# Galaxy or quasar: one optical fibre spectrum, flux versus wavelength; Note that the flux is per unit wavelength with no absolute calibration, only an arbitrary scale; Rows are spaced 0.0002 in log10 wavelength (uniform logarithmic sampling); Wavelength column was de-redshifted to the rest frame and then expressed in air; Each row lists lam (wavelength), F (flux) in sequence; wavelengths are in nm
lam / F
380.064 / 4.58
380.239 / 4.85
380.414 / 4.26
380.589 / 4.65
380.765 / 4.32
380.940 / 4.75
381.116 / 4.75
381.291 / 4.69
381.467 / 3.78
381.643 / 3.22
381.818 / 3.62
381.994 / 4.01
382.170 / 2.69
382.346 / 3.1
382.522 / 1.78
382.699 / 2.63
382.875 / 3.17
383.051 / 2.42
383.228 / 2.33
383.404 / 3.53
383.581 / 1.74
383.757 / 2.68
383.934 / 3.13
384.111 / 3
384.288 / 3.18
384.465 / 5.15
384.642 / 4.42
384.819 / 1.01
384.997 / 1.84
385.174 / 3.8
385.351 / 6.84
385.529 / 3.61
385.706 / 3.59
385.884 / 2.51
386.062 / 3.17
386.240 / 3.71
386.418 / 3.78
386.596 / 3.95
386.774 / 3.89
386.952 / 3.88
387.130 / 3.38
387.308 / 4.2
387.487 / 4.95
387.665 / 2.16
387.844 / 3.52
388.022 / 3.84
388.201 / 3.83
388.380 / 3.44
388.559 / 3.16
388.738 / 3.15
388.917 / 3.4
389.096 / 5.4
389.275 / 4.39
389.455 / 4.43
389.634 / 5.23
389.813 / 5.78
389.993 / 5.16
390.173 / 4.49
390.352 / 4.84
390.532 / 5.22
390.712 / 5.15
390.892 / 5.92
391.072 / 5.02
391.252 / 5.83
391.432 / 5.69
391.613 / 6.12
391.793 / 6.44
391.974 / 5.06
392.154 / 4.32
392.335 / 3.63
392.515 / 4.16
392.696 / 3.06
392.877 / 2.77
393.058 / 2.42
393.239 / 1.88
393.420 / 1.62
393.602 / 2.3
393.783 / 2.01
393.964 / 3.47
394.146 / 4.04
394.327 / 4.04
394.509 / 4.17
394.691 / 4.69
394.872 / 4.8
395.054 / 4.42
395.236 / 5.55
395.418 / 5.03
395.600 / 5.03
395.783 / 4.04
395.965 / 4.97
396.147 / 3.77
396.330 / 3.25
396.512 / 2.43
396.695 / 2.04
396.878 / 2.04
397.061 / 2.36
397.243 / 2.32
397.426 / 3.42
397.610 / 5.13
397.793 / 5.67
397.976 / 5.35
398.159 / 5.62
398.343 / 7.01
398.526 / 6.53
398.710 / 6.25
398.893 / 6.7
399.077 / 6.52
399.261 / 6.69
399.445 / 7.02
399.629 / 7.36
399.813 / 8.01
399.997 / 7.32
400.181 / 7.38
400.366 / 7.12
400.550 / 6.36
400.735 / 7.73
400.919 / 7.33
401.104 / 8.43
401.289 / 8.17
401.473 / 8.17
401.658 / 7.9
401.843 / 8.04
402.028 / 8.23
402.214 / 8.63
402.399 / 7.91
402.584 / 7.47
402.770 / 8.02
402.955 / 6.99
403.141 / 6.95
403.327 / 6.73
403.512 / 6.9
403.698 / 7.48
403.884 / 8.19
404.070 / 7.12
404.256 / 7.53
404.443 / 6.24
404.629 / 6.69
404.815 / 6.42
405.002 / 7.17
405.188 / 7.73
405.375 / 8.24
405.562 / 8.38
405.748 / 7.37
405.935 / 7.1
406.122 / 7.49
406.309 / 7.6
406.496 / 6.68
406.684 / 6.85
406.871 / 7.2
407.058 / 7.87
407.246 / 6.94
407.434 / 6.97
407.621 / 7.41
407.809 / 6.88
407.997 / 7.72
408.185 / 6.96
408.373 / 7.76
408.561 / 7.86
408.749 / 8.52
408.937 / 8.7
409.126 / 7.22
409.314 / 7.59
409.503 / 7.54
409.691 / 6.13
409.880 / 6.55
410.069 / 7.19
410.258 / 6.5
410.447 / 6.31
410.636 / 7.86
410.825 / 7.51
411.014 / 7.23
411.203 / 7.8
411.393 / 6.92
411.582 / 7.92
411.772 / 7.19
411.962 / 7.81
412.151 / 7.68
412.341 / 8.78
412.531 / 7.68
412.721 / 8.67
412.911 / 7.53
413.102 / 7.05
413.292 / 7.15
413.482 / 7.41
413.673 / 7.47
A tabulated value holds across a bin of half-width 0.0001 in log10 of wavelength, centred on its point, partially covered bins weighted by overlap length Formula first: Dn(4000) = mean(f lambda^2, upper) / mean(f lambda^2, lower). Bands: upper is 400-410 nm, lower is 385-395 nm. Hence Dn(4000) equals 1.97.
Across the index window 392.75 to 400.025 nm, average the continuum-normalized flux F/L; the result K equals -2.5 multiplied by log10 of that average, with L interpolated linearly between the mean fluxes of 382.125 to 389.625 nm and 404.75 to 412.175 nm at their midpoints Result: 0.20 mag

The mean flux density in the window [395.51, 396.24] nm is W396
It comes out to 4.45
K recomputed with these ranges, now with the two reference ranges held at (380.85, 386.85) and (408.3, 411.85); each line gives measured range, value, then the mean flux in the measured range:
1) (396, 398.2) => 0.444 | 3.61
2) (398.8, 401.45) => -0.239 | 7.32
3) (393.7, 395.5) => 0.191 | 4.23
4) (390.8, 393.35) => 0.044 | 4.43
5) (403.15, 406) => -0.115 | 7.28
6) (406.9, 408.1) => -0.045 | 7.29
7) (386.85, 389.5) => 0.071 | 3.8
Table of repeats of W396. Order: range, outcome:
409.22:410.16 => 7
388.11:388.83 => 3.39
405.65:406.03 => 7.27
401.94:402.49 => 8.25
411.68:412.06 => 7.51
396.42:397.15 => 2.22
